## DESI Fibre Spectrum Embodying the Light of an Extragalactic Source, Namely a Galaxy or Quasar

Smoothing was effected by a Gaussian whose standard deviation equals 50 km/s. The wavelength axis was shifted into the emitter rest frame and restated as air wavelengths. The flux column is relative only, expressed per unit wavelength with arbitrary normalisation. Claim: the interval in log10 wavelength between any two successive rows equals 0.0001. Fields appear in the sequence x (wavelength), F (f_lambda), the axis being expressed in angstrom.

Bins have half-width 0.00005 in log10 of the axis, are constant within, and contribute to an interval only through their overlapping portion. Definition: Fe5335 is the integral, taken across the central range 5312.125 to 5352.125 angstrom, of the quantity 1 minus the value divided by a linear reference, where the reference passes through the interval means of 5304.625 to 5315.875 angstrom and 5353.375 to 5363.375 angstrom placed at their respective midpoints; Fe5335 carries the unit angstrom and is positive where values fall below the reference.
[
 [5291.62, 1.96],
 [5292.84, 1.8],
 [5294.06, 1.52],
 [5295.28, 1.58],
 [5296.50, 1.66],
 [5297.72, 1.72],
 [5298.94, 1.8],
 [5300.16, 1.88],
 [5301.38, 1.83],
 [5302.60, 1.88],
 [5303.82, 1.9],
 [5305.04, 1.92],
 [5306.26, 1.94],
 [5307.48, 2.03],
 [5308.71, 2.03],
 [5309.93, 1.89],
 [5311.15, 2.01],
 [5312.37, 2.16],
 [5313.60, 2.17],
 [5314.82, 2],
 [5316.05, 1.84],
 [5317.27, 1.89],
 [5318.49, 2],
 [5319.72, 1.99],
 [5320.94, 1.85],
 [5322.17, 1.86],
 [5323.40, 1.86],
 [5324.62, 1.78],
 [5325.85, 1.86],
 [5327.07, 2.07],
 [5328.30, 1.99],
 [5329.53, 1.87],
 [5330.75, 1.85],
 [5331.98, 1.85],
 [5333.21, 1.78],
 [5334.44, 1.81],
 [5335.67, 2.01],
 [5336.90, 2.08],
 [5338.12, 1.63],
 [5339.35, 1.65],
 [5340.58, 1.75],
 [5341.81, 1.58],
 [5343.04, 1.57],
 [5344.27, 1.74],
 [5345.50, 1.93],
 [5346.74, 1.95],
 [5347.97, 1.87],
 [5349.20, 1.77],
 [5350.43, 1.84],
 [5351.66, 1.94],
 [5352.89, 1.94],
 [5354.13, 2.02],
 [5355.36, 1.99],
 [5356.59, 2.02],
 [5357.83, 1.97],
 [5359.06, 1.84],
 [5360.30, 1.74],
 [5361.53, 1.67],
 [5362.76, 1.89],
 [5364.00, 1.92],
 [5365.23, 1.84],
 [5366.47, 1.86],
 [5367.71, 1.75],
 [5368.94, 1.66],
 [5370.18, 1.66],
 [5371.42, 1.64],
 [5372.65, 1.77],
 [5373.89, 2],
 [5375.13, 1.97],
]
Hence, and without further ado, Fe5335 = 1.8 angstrom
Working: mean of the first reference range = 2.01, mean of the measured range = 1.87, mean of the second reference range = 1.89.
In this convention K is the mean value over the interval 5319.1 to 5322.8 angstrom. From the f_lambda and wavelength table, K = 1.9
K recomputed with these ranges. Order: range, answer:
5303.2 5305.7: 1.91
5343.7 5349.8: 1.85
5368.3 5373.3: 1.69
